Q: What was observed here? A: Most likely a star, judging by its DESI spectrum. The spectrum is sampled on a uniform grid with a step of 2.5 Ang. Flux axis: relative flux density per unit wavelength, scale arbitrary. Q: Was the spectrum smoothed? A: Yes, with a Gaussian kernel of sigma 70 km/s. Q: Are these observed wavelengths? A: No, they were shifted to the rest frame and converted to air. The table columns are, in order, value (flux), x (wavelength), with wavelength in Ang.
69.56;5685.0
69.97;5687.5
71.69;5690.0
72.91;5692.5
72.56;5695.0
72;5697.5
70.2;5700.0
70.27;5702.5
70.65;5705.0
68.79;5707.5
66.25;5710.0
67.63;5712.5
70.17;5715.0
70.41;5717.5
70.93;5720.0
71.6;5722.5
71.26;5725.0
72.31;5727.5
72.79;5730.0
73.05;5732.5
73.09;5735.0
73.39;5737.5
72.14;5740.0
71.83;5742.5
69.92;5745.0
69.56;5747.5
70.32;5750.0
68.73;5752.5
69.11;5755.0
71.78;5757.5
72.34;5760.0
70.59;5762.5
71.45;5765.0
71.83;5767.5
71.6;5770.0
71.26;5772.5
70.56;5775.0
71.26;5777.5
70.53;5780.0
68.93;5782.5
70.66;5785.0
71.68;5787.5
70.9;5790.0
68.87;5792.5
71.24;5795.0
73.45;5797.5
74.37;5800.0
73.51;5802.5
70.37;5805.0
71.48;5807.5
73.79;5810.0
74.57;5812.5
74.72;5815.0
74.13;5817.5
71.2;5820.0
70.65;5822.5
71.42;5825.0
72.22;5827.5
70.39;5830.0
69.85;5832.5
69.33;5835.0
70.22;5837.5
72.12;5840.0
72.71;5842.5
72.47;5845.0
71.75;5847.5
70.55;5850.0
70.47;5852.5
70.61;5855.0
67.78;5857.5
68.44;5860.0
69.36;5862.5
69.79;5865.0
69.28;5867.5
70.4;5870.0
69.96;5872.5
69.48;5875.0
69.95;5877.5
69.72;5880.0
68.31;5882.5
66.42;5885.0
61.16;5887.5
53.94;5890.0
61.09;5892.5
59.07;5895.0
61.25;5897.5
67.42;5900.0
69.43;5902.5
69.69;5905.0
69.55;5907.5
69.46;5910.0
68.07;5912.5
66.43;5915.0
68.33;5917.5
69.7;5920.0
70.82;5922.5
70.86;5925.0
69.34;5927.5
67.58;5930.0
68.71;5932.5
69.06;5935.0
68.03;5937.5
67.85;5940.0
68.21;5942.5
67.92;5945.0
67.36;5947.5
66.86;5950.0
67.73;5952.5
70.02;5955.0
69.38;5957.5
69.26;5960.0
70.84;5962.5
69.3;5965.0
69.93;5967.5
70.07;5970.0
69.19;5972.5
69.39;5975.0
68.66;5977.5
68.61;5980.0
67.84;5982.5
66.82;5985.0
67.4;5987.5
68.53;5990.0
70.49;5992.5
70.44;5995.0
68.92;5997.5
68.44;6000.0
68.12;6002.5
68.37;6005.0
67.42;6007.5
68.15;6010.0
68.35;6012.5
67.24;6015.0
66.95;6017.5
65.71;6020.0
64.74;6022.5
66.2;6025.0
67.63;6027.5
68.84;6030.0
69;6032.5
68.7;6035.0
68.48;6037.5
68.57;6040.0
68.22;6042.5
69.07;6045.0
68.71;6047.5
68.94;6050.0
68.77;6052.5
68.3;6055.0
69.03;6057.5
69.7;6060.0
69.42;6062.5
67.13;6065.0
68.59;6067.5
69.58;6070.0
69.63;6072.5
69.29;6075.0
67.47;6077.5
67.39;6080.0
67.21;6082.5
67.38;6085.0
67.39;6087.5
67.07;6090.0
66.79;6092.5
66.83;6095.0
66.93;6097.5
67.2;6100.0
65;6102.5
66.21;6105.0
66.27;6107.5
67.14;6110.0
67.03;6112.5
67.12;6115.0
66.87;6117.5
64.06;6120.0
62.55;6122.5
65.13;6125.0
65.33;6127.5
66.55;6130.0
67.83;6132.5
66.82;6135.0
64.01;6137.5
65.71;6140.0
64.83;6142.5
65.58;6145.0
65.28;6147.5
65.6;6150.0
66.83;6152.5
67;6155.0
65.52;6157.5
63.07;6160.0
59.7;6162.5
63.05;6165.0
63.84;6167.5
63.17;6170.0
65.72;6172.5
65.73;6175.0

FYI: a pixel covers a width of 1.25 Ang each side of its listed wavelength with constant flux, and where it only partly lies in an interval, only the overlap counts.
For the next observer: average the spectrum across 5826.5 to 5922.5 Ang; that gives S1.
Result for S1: 68.3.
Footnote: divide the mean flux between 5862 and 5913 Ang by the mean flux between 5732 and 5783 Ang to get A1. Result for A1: 0.9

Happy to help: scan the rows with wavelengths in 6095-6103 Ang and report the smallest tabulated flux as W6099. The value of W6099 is 65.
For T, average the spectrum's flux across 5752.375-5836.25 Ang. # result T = 71.5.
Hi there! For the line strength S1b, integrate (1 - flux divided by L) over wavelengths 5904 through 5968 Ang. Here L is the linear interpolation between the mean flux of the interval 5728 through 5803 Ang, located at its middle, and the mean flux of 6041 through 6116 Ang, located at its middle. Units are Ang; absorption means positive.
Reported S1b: 0.54 Ang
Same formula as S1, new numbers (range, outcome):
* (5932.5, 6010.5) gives 68.7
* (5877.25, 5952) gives 67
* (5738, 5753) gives 70.6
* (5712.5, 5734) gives 71.4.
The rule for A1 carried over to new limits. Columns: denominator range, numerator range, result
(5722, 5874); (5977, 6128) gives 0.95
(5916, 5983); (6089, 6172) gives 0.95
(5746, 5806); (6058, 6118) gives 0.95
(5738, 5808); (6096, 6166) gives 0.92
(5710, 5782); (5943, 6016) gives 0.97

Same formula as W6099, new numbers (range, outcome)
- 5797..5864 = 67.78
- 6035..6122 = 64.06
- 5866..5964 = 53.94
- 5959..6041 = 64.74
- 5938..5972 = 66.86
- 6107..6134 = 62.55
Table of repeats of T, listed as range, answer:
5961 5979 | 69.6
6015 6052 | 67.8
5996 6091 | 68.1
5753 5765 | 70.9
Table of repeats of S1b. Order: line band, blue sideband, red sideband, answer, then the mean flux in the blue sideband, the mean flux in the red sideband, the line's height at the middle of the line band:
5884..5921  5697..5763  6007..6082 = 2.1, 70.8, 68.2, 69.3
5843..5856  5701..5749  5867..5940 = -0.5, 70.8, 67.3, 68.4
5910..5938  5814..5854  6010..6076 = 0.5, 71.5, 68.3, 70.1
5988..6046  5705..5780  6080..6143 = -0.6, 70.9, 66.3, 67.4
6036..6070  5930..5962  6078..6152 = -0.9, 68.4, 66.2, 67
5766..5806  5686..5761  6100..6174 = -0.7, 70.9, 65.3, 70.1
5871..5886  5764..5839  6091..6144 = 0.2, 71.6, 66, 70.2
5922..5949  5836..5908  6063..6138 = -0.4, 68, 66.8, 67.7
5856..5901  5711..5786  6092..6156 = 2.0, 71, 66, 69.3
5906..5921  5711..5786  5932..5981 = 0.1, 71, 68.8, 69.3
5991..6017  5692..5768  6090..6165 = -0.5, 70.9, 65.7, 67.3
